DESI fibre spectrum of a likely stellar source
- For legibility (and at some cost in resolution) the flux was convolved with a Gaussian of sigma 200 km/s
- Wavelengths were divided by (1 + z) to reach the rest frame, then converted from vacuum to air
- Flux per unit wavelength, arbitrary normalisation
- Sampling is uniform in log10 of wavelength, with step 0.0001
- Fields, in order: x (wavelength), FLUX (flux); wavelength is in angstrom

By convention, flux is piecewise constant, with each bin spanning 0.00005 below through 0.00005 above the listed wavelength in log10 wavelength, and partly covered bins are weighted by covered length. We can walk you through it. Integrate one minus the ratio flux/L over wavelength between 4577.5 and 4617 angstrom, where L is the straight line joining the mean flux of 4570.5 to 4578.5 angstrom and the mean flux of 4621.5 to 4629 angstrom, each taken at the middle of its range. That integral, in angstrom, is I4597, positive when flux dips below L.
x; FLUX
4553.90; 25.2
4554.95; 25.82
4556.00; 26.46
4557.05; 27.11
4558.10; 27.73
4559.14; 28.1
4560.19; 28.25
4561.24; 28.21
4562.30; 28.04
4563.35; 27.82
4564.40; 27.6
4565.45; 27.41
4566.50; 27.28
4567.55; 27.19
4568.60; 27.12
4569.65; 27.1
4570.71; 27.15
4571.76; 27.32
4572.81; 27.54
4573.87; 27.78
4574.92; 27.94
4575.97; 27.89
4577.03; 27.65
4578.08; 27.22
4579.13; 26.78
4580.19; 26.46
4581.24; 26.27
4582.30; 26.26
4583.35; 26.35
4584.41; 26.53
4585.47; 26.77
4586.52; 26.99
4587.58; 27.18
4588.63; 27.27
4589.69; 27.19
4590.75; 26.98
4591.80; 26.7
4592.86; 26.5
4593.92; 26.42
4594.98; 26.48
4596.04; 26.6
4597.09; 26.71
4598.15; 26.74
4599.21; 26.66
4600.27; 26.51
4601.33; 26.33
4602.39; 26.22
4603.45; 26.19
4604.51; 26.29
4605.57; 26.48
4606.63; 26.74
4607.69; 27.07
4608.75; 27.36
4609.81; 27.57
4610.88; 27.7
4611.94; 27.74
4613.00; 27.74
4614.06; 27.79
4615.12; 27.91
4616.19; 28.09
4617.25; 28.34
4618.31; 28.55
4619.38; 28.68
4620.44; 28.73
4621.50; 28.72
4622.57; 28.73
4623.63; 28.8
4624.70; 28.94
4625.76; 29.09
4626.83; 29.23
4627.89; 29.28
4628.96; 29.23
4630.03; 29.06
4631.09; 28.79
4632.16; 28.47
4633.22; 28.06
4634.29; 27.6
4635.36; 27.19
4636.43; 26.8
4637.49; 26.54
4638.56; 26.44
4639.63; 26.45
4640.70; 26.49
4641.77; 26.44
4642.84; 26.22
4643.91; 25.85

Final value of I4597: 1.8 angstrom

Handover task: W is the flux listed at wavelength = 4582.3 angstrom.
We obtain 26.26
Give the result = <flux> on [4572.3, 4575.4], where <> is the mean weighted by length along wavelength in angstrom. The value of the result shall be 27.7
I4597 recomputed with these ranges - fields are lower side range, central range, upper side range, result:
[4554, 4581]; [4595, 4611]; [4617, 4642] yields 0.62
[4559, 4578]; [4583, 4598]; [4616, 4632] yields 0.71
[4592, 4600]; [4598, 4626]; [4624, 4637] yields -0.15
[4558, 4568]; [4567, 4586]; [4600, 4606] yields 0.15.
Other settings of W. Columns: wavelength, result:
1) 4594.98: 26.48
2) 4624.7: 28.94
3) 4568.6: 27.12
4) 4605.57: 26.48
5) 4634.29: 27.6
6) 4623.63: 28.8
